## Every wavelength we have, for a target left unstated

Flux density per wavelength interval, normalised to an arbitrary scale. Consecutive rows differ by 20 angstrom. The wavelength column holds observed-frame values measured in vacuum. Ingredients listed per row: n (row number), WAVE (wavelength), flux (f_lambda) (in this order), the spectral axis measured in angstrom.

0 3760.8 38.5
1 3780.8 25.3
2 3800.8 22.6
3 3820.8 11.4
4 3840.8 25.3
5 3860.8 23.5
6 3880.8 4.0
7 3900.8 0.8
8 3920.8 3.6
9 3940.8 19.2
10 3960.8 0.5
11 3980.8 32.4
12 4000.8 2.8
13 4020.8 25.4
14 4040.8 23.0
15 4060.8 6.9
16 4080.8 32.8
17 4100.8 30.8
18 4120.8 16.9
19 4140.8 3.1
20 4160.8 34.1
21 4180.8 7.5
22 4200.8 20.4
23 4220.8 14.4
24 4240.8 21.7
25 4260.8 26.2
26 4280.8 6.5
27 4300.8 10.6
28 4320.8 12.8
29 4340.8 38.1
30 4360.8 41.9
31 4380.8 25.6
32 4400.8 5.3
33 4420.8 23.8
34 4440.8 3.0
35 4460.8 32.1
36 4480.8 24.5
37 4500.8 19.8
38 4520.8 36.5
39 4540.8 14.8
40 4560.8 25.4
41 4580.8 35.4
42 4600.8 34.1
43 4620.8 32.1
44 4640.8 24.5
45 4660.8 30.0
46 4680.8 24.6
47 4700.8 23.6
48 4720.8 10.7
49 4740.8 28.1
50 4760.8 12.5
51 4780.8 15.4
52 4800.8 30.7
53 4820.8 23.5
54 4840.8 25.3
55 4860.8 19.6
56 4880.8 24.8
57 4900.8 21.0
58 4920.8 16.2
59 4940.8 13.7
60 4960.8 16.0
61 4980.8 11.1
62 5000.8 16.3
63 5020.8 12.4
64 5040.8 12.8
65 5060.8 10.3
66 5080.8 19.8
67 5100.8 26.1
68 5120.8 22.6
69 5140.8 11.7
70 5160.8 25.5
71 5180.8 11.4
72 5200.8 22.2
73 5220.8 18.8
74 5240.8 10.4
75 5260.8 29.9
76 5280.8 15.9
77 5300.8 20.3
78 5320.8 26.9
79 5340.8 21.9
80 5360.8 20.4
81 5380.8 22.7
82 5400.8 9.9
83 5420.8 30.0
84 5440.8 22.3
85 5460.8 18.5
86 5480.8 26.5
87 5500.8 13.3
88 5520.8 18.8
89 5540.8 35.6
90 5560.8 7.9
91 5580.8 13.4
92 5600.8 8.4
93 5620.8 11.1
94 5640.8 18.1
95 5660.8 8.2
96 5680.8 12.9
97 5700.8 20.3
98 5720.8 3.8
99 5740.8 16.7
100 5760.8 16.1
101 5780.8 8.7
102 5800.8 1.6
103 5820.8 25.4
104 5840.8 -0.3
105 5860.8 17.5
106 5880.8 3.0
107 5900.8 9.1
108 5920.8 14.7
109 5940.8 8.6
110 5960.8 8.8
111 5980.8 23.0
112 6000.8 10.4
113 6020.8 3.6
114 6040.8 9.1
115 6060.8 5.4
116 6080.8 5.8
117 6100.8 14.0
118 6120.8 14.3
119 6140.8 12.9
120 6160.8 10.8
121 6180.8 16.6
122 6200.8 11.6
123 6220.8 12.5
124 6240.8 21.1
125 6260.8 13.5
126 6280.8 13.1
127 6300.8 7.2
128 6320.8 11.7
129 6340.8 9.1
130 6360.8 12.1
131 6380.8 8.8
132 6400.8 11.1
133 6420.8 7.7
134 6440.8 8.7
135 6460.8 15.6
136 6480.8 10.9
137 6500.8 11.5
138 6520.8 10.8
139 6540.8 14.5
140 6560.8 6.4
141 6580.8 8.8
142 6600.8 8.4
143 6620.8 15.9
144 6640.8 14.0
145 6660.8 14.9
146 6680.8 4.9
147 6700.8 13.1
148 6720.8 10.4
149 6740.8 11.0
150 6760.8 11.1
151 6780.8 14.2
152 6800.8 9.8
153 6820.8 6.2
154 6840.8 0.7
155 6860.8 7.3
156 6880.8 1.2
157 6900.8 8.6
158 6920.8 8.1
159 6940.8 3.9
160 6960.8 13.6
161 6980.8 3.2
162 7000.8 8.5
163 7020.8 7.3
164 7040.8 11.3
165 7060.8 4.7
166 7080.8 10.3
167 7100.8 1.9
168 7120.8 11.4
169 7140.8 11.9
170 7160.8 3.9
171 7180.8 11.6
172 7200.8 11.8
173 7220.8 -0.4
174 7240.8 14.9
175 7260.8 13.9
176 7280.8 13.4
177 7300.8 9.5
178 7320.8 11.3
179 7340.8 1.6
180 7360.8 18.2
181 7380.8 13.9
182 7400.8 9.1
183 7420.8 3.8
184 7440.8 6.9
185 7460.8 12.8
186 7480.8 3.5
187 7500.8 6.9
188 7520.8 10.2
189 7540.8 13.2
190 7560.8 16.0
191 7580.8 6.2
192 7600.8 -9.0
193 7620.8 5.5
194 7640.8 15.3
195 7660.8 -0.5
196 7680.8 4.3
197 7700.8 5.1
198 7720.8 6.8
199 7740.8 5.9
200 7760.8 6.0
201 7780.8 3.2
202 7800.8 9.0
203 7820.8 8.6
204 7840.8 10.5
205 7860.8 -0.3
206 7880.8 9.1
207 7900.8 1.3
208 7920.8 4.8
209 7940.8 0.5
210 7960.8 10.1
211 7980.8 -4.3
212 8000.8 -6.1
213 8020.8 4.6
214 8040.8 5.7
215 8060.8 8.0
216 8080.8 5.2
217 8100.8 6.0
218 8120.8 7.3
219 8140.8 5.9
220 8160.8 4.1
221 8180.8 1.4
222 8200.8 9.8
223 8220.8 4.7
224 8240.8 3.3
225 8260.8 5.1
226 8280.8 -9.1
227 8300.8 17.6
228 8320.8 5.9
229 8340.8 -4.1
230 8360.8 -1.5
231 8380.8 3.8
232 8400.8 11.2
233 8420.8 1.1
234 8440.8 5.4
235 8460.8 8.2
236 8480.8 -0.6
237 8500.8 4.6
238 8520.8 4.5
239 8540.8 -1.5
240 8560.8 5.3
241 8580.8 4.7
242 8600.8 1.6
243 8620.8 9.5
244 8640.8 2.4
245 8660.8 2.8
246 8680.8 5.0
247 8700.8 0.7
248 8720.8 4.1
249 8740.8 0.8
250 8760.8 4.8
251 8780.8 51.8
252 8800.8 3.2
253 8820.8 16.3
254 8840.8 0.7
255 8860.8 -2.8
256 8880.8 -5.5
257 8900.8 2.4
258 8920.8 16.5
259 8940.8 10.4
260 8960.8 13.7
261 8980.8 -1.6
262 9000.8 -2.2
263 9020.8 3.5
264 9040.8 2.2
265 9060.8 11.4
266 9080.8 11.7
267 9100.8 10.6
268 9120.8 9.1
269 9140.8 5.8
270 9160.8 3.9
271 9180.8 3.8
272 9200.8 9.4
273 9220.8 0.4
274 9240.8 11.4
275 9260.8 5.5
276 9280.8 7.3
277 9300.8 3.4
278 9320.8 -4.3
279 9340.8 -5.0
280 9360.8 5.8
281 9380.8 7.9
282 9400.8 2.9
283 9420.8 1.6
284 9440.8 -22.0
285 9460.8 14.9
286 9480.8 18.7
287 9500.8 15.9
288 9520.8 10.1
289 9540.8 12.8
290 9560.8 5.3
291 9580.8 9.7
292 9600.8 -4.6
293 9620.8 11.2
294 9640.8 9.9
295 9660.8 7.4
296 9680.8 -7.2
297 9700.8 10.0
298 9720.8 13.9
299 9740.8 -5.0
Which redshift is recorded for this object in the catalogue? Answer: 1.36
